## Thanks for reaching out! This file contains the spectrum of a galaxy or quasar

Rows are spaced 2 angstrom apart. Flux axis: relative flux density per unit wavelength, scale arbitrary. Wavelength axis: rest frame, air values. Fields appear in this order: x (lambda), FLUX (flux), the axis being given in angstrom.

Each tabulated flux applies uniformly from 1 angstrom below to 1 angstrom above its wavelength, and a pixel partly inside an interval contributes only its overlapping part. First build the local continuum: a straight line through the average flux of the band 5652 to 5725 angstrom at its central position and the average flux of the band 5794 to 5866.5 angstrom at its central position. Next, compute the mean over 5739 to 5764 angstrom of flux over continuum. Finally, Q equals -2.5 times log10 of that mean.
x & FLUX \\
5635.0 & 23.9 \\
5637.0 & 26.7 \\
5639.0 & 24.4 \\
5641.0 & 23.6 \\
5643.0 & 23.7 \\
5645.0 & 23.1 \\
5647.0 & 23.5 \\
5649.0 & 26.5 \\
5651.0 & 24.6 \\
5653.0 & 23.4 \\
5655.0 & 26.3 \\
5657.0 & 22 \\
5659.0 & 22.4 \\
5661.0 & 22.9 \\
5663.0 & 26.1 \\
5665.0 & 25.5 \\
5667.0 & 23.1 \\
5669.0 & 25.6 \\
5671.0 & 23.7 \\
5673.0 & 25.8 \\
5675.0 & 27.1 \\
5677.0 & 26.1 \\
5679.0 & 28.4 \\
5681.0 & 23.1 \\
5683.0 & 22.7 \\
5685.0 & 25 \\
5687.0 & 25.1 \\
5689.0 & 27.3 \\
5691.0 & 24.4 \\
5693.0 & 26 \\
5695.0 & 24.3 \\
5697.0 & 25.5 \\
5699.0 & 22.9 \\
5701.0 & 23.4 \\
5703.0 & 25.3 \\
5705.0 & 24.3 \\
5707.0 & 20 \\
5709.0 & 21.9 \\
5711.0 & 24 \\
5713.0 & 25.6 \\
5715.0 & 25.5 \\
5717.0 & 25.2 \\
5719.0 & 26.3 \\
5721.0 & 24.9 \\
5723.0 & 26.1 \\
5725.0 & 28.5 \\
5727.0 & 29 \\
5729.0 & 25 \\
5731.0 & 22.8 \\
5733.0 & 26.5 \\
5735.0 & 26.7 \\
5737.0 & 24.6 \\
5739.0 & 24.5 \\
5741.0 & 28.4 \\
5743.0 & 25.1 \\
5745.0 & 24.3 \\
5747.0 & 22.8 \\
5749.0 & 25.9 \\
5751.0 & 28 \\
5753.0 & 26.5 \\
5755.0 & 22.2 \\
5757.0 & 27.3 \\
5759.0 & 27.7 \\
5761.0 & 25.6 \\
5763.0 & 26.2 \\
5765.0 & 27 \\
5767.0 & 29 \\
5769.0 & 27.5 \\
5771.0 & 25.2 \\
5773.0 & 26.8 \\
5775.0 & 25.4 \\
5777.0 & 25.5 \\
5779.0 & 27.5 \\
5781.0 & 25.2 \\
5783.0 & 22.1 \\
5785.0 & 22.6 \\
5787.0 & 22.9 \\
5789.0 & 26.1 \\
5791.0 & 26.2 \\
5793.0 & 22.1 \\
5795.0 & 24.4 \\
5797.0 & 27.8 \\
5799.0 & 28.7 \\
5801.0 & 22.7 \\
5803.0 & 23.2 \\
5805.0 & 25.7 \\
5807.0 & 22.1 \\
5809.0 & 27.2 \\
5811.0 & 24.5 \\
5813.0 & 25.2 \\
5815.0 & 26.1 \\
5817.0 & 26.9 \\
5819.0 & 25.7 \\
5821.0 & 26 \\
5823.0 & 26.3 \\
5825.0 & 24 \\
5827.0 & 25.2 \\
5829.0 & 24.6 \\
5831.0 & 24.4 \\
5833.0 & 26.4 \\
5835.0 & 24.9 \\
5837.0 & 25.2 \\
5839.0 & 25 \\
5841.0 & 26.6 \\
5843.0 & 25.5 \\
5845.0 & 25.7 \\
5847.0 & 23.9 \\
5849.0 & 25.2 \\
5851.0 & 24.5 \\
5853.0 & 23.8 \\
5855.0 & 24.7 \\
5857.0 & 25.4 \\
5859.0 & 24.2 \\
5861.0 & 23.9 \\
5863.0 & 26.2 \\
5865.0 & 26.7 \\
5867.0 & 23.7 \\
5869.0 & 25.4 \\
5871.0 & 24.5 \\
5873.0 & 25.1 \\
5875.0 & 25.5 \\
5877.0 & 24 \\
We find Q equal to -0.04 mag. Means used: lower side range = 24.7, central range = 25.8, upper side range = 25.2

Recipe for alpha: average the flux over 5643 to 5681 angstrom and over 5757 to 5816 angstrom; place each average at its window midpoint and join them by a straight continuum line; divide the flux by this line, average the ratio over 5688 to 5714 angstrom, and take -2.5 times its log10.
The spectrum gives 0.032 mag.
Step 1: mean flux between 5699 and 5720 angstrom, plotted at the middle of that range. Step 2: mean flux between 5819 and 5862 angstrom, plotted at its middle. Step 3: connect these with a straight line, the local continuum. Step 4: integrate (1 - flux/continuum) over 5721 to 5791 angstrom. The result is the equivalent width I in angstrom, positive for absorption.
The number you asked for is -3.9 angstrom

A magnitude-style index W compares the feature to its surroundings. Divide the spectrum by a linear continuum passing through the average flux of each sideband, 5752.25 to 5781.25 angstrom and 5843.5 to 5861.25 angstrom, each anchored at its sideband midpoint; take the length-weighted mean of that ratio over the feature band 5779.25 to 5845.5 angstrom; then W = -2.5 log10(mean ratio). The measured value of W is 0.01 mag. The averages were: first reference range 26.3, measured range 25.1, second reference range 24.6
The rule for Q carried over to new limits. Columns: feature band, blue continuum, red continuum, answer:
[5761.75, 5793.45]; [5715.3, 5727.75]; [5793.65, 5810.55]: 0.002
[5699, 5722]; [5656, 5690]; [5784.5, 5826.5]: 0.033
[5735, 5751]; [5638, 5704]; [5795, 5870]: -0.021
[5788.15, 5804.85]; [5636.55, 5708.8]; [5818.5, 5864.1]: -0.010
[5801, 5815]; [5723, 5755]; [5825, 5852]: 0.031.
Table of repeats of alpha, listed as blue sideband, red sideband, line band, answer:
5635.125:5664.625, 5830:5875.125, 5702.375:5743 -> -0.03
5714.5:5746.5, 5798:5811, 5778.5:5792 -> 0.03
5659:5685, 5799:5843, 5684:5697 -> -0.02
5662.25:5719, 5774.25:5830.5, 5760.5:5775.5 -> -0.07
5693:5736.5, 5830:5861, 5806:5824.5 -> -0.02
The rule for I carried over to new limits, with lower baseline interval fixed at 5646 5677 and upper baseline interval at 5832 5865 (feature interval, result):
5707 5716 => 0.4 angstrom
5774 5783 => -0.2 angstrom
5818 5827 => -0.2 angstrom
